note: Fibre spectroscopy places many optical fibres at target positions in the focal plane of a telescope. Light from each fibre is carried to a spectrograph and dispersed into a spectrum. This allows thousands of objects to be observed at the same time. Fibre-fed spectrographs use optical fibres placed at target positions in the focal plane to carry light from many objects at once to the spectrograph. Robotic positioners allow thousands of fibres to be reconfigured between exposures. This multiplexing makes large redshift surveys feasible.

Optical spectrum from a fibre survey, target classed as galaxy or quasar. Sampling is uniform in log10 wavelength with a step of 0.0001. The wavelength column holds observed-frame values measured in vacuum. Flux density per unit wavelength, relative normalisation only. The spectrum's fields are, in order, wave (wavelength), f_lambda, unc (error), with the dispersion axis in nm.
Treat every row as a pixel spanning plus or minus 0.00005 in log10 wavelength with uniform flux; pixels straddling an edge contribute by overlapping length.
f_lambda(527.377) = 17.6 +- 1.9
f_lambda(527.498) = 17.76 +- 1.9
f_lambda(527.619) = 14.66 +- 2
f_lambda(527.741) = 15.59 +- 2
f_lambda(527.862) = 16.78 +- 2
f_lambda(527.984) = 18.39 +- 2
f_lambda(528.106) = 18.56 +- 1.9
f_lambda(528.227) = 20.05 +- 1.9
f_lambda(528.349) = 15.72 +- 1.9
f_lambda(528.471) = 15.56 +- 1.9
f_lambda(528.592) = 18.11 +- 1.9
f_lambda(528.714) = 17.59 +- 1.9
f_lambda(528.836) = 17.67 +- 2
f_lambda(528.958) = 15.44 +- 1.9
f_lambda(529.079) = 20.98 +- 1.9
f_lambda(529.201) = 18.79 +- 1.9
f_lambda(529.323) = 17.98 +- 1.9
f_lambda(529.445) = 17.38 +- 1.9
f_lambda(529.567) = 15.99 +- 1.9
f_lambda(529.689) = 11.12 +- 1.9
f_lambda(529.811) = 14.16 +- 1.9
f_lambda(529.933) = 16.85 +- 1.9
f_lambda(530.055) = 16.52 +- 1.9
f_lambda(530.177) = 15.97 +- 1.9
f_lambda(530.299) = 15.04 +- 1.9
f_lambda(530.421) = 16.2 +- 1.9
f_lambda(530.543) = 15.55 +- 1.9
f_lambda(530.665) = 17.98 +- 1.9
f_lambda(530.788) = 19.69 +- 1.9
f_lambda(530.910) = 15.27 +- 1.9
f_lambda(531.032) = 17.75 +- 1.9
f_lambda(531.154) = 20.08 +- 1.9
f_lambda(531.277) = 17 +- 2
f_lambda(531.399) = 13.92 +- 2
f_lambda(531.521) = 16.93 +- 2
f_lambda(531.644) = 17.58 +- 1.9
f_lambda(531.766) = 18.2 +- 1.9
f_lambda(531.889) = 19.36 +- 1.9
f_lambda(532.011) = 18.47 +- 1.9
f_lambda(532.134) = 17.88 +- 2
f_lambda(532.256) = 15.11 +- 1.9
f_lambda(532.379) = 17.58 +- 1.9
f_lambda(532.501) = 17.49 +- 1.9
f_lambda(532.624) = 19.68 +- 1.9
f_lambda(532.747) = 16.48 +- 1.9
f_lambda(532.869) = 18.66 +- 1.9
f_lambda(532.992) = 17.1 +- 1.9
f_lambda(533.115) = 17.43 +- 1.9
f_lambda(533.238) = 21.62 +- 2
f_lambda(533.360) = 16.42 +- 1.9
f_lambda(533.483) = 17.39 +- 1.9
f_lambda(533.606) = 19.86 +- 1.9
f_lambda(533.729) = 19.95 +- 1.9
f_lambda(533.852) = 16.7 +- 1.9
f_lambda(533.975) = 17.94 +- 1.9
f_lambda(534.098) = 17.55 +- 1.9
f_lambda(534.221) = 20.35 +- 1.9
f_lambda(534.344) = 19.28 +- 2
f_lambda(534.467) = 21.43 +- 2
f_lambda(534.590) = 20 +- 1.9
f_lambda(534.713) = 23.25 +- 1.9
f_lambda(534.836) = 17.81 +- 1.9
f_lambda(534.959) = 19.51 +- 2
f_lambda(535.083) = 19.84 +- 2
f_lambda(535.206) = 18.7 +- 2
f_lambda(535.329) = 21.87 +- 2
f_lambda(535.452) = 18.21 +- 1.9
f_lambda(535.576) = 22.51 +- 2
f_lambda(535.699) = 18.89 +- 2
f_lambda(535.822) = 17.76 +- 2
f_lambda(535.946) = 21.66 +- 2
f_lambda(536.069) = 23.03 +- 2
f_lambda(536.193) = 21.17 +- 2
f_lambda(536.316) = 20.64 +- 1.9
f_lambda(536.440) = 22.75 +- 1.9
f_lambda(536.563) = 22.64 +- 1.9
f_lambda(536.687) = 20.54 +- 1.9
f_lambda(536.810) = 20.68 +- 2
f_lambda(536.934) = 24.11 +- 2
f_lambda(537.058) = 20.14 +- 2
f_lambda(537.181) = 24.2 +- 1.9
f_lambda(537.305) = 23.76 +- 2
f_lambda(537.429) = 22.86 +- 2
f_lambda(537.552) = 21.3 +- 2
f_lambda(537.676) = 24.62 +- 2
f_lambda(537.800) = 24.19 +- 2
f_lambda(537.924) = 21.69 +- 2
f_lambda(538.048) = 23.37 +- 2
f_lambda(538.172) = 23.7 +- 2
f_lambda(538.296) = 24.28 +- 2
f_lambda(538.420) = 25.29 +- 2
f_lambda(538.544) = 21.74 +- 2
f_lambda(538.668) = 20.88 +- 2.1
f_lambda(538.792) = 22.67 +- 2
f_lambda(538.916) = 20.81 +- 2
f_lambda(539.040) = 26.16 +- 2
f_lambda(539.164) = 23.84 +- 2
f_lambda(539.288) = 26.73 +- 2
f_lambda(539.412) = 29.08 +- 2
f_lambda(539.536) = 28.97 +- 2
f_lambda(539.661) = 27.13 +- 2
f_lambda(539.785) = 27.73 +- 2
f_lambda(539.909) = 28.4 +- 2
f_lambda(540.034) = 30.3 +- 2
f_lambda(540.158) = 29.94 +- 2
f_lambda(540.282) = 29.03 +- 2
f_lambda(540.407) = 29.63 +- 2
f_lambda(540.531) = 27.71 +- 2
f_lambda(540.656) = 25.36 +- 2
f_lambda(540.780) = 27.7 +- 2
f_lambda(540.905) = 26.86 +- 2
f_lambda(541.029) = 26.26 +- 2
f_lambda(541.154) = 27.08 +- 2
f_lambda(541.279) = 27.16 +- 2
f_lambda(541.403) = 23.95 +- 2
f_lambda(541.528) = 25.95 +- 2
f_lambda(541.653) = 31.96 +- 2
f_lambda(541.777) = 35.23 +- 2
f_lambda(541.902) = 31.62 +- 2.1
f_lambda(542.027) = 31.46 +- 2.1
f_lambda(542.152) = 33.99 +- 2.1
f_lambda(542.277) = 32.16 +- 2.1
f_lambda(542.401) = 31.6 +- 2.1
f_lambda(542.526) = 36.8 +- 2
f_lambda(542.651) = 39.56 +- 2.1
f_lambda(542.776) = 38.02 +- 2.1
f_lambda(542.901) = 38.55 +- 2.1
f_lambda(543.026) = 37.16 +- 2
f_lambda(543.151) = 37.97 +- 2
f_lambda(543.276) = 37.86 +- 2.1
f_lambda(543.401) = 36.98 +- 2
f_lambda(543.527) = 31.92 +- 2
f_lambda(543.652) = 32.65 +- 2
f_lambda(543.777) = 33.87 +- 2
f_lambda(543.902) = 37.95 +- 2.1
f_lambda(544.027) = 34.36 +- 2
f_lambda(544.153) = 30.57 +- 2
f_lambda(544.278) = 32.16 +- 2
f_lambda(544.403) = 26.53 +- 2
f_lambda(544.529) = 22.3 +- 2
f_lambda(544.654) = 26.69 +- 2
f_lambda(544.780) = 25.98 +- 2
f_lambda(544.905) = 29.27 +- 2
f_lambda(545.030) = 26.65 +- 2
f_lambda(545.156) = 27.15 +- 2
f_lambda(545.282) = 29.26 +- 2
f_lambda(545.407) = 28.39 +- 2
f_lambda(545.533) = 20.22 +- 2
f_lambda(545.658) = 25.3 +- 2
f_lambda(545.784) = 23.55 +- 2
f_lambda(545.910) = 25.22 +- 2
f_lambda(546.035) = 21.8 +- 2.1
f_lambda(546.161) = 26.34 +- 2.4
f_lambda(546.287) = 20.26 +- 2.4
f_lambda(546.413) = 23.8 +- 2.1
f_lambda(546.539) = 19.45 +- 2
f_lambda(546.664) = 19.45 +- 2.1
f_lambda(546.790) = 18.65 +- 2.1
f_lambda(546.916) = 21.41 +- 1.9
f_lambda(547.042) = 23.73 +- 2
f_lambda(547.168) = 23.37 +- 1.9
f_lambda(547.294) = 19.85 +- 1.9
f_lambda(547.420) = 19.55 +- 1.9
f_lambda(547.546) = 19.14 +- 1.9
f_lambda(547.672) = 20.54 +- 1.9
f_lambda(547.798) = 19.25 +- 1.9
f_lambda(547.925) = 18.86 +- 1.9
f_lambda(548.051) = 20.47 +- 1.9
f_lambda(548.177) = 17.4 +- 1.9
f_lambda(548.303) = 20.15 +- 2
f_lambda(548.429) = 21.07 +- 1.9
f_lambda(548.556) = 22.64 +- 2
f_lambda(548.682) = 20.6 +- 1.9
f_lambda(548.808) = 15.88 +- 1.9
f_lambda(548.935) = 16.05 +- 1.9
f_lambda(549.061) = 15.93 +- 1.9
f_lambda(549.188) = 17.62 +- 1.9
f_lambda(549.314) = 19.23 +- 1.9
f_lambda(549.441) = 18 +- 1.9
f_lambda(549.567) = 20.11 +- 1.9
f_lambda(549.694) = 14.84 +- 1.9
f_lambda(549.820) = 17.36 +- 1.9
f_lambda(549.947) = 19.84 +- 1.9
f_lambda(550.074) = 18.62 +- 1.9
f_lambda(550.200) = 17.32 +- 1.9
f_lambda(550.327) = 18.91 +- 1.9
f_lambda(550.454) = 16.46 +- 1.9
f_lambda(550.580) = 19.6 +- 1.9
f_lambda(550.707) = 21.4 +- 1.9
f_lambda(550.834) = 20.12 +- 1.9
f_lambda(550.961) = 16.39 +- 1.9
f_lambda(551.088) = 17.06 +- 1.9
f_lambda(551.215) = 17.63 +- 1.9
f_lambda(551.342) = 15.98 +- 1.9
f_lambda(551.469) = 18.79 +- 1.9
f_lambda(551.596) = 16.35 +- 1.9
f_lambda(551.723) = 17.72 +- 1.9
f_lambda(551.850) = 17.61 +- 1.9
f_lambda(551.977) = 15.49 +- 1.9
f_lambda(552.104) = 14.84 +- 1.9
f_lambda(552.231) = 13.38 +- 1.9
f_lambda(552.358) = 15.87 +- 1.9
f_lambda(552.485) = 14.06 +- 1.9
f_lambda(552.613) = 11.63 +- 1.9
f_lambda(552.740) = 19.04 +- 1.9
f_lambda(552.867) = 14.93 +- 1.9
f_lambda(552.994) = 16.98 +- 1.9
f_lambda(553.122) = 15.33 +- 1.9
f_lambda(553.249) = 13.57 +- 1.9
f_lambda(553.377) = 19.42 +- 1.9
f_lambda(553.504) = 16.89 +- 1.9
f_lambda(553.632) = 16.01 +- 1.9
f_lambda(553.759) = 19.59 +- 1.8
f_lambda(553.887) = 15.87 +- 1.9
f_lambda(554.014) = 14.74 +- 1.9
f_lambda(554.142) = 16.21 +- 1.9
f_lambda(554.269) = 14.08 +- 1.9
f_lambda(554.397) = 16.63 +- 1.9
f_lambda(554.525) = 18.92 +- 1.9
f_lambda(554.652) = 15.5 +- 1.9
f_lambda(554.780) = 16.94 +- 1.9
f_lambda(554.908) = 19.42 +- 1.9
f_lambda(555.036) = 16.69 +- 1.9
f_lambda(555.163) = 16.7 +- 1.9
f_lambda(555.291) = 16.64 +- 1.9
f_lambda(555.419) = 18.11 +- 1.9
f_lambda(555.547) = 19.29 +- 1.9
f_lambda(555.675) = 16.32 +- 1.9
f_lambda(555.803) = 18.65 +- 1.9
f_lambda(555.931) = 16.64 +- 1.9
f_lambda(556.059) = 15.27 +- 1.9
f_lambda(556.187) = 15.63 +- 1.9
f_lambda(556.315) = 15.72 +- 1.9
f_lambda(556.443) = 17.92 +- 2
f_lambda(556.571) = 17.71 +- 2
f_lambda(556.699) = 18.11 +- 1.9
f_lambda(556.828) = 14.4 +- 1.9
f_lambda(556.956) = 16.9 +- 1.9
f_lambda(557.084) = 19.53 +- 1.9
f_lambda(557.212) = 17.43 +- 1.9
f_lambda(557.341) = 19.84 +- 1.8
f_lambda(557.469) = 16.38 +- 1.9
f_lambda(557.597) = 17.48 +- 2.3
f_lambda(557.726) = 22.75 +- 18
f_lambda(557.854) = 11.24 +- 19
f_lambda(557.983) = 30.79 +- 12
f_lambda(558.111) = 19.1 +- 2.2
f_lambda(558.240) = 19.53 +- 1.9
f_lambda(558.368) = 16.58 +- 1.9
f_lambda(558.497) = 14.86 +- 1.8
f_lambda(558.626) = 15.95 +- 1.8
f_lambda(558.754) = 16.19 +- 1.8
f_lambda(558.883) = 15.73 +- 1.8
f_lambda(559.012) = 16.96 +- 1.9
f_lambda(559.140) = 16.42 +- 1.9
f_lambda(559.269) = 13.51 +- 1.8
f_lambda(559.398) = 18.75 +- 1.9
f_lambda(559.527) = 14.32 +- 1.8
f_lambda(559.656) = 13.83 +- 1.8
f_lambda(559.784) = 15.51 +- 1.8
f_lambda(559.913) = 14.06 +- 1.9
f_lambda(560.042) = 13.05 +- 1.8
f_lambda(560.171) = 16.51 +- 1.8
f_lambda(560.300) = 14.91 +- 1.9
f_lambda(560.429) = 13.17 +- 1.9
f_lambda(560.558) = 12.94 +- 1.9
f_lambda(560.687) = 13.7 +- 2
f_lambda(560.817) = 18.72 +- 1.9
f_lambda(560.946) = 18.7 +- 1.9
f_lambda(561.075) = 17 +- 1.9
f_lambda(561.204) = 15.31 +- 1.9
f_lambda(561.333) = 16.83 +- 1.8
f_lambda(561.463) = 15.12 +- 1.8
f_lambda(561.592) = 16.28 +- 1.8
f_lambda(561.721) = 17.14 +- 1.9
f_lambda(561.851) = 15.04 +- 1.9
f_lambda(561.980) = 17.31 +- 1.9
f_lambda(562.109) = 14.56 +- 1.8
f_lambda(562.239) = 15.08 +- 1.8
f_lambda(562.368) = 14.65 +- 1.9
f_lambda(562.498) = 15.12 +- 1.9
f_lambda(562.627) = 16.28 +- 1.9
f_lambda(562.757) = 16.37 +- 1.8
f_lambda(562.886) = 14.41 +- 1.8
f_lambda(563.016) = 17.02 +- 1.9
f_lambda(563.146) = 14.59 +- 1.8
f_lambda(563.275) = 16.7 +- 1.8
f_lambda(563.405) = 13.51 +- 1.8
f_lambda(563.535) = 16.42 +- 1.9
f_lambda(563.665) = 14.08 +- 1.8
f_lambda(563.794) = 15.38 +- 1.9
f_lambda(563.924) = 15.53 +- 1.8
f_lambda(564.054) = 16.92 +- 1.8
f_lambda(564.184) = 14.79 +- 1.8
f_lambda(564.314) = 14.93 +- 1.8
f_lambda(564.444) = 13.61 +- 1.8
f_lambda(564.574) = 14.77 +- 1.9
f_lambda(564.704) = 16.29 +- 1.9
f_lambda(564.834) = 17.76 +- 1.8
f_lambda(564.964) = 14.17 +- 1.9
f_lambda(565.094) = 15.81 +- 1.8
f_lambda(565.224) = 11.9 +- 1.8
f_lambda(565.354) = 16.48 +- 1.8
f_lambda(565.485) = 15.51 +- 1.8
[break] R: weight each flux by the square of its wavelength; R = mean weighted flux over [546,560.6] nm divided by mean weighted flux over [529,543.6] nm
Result 0.81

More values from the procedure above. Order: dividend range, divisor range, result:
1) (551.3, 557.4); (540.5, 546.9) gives 0.59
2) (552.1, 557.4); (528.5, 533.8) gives 1.05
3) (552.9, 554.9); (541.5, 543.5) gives 0.49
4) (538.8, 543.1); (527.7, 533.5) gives 1.80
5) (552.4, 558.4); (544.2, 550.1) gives 0.82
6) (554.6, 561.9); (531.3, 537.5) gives 0.93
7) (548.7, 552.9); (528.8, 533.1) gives 1.08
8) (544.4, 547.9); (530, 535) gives 1.36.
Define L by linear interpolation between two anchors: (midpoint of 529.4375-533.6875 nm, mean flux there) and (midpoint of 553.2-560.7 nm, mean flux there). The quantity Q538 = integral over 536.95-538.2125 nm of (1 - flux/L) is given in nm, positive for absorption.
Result -0.44 nm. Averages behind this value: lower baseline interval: 17.1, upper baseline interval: 16.7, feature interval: 23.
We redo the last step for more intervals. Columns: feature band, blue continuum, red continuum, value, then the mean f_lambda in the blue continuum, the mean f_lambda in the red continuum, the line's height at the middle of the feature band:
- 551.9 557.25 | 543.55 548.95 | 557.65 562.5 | 0.769 nm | 24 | 16.3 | 19.3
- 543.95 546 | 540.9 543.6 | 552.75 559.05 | 0.184 nm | 32.9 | 17.2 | 29.7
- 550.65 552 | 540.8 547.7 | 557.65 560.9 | 0.295 nm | 28.3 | 16.4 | 22.7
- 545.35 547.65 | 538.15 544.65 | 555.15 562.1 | 0.336 nm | 29.8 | 16.7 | 25.9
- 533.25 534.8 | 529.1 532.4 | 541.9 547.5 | 0.032 nm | 16.9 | 28.6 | 19.6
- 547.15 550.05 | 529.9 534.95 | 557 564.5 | -0.344 nm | 18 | 16.2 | 16.9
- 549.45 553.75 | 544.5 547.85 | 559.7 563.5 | 0.739 nm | 23.2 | 15.5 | 20.5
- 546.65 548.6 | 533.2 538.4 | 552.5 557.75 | -0.198 nm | 20.9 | 16.9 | 18.5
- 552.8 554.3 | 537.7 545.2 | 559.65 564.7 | 0.352 nm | 29.2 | 15.4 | 21.2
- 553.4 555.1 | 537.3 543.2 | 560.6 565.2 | 0.304 nm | 28.2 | 15.7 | 20.5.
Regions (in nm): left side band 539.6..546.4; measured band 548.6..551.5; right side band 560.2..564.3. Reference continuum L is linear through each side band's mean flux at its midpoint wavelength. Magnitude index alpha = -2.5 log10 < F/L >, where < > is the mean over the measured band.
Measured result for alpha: 0.34 mag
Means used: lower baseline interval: 29.8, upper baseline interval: 15.6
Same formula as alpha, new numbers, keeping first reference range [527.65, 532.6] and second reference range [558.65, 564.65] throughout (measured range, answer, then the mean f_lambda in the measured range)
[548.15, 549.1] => -0.168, 18.8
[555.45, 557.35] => -0.098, 17.2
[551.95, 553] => 0.063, 15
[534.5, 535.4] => -0.197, 20.2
